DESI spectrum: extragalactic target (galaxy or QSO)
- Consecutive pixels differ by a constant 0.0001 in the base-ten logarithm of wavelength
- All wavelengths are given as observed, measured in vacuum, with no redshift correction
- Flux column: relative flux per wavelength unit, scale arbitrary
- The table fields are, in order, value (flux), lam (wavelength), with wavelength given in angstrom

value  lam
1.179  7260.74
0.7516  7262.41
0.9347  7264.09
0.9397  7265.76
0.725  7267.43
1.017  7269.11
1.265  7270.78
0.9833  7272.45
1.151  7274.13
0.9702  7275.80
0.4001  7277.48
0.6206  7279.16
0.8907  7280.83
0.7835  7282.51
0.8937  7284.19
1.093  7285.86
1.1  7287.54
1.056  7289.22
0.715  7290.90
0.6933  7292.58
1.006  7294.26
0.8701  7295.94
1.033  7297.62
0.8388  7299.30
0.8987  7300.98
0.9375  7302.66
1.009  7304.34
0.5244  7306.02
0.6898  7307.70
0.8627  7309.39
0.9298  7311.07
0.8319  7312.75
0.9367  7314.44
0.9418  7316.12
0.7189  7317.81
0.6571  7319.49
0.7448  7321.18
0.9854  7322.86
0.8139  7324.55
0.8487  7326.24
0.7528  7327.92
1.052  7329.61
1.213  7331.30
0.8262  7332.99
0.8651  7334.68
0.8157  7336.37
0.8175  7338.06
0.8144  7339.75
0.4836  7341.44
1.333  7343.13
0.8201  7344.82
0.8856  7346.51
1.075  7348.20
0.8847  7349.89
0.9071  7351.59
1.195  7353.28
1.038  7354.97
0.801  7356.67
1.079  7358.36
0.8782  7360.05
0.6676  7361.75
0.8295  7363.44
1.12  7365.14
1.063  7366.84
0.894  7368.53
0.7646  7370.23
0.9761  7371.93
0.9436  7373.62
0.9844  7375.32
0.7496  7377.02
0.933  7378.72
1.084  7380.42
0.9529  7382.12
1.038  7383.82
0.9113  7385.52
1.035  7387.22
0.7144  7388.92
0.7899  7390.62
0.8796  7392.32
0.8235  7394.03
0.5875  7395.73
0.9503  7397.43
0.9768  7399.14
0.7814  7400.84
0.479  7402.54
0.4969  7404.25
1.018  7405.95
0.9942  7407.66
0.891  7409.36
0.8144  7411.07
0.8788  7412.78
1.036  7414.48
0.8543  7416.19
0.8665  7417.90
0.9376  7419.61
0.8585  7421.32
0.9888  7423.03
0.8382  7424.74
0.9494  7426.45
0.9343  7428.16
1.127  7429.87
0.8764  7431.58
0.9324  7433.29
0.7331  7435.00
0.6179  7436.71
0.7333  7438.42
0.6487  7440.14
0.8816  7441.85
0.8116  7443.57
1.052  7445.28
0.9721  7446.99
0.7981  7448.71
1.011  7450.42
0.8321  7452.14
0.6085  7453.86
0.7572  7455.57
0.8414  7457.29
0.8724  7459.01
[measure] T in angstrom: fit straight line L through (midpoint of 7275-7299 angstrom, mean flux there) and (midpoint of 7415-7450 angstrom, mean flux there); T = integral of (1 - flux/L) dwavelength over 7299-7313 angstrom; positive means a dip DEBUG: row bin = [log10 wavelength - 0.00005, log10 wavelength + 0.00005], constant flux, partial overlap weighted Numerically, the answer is 0.49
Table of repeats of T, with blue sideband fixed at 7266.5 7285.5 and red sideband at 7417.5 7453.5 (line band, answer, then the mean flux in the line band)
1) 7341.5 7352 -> -0.82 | 0.95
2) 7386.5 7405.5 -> 2.15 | 0.778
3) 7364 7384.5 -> -1.82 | 0.956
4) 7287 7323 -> 1.08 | 0.858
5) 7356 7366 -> -0.21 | 0.898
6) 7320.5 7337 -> -0.22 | 0.894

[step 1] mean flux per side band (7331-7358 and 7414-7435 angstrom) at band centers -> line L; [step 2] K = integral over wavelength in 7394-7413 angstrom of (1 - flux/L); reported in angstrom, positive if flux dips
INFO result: 2.4 angstrom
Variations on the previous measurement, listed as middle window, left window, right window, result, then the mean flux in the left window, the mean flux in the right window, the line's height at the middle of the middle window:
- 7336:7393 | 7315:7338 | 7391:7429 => -3.8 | 0.863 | 0.855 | 0.86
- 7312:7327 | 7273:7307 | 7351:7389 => 1.1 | 0.874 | 0.942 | 0.899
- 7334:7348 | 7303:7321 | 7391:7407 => -1.1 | 0.811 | 0.78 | 0.801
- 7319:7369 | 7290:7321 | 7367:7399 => -2.4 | 0.837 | 0.895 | 0.866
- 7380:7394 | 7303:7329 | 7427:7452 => -1.1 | 0.821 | 0.867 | 0.847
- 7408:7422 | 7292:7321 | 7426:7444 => -0.9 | 0.845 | 0.839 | 0.84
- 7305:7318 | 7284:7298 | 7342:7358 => 2.0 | 0.939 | 0.987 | 0.956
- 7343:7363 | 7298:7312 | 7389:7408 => -3.2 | 0.843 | 0.789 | 0.816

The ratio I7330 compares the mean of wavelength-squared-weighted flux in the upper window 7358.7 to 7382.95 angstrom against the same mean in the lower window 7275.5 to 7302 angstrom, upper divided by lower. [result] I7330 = 1.1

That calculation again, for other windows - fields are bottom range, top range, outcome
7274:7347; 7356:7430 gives 1.05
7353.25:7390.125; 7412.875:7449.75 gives 0.96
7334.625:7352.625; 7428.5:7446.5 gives 0.98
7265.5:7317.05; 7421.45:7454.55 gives 1.01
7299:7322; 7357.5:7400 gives 1.12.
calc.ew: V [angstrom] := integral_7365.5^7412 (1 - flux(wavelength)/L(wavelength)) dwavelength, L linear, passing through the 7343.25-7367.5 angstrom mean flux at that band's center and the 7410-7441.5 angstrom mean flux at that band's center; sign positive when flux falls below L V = 2.1 angstrom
